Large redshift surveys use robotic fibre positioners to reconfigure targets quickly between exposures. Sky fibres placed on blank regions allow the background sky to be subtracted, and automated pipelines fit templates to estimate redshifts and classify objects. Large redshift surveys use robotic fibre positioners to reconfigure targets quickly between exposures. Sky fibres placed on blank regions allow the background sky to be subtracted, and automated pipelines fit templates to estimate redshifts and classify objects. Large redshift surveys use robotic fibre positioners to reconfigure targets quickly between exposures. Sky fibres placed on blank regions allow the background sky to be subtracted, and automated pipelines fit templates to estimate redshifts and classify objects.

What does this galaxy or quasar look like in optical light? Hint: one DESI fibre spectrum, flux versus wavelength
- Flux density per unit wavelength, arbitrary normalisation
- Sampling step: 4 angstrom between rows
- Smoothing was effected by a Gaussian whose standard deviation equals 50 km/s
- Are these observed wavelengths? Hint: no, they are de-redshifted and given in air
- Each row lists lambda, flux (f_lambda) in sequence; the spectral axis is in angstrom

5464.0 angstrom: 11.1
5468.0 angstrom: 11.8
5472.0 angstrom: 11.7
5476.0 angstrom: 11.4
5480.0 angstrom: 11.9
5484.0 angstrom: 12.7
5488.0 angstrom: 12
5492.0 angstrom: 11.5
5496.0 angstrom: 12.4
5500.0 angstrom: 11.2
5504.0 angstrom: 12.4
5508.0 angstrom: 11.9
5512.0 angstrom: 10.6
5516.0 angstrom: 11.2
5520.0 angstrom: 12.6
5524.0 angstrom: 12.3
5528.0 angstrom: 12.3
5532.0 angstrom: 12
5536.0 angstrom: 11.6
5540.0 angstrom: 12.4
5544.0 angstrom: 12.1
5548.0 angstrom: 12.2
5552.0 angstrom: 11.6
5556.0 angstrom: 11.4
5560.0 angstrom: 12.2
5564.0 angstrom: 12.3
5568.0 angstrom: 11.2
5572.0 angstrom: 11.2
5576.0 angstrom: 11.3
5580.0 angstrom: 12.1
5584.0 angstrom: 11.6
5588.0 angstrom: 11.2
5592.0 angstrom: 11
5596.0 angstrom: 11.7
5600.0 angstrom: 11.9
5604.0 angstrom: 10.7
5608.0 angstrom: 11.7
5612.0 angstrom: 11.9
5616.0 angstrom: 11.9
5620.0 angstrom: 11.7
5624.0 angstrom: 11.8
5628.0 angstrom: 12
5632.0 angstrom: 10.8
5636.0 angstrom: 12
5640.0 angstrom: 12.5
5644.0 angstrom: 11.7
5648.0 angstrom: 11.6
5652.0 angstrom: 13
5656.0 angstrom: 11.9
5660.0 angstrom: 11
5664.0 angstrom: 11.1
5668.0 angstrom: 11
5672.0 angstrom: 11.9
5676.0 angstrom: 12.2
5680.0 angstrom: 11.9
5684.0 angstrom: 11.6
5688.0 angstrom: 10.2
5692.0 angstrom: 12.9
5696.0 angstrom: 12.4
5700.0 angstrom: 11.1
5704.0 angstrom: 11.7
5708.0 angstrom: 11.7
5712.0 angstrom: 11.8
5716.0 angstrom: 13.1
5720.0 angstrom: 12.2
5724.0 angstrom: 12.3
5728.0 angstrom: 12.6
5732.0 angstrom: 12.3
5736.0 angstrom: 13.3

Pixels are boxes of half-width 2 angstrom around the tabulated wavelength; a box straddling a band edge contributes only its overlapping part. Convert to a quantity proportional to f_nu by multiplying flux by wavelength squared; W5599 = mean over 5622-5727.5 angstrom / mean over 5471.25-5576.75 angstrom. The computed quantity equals 1.05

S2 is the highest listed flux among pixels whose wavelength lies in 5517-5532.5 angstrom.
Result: 12.6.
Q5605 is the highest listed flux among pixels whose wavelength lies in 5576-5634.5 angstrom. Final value 12.1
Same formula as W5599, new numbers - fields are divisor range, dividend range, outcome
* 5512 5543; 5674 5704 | 1.04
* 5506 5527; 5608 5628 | 1.04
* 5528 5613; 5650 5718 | 1.05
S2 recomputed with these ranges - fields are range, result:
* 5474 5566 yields 12.7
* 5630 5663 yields 13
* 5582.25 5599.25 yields 11.7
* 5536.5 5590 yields 12.4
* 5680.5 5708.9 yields 12.9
